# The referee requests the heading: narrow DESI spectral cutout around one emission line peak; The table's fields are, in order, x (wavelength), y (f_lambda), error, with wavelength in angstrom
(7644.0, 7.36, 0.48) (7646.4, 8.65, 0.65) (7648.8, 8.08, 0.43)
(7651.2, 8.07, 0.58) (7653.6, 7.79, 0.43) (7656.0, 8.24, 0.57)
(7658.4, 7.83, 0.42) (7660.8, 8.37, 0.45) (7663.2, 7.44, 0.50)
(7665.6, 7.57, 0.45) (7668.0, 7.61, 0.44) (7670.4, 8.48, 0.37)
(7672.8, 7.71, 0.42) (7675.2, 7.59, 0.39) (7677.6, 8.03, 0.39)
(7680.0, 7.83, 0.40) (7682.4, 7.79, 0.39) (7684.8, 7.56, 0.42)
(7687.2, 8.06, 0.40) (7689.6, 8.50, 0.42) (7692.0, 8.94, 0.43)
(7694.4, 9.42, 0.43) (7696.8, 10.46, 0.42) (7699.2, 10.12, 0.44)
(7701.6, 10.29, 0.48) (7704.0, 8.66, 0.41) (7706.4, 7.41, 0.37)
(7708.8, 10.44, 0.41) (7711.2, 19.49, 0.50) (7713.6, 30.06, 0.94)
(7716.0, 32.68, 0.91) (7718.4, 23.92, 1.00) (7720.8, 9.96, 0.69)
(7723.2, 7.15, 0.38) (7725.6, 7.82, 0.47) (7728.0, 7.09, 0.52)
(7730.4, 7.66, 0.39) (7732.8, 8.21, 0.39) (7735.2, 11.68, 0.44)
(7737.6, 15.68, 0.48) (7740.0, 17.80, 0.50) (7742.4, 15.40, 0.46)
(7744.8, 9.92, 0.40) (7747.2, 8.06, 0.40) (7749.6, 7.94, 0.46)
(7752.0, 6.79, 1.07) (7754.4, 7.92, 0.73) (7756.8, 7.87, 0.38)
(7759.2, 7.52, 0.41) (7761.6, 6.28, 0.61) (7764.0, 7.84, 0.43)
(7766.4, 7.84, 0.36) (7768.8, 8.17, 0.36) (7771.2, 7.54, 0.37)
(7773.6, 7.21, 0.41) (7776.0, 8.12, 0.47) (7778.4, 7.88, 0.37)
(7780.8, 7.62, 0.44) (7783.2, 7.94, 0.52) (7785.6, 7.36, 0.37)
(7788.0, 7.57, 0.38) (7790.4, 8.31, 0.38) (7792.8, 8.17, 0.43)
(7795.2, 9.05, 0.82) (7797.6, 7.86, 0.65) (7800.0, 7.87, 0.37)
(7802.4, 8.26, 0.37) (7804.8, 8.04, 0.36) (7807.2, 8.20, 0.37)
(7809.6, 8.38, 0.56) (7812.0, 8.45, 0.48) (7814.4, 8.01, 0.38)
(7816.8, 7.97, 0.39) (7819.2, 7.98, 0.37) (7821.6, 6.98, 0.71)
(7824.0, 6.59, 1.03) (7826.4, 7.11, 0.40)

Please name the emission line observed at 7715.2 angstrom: H-alpha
